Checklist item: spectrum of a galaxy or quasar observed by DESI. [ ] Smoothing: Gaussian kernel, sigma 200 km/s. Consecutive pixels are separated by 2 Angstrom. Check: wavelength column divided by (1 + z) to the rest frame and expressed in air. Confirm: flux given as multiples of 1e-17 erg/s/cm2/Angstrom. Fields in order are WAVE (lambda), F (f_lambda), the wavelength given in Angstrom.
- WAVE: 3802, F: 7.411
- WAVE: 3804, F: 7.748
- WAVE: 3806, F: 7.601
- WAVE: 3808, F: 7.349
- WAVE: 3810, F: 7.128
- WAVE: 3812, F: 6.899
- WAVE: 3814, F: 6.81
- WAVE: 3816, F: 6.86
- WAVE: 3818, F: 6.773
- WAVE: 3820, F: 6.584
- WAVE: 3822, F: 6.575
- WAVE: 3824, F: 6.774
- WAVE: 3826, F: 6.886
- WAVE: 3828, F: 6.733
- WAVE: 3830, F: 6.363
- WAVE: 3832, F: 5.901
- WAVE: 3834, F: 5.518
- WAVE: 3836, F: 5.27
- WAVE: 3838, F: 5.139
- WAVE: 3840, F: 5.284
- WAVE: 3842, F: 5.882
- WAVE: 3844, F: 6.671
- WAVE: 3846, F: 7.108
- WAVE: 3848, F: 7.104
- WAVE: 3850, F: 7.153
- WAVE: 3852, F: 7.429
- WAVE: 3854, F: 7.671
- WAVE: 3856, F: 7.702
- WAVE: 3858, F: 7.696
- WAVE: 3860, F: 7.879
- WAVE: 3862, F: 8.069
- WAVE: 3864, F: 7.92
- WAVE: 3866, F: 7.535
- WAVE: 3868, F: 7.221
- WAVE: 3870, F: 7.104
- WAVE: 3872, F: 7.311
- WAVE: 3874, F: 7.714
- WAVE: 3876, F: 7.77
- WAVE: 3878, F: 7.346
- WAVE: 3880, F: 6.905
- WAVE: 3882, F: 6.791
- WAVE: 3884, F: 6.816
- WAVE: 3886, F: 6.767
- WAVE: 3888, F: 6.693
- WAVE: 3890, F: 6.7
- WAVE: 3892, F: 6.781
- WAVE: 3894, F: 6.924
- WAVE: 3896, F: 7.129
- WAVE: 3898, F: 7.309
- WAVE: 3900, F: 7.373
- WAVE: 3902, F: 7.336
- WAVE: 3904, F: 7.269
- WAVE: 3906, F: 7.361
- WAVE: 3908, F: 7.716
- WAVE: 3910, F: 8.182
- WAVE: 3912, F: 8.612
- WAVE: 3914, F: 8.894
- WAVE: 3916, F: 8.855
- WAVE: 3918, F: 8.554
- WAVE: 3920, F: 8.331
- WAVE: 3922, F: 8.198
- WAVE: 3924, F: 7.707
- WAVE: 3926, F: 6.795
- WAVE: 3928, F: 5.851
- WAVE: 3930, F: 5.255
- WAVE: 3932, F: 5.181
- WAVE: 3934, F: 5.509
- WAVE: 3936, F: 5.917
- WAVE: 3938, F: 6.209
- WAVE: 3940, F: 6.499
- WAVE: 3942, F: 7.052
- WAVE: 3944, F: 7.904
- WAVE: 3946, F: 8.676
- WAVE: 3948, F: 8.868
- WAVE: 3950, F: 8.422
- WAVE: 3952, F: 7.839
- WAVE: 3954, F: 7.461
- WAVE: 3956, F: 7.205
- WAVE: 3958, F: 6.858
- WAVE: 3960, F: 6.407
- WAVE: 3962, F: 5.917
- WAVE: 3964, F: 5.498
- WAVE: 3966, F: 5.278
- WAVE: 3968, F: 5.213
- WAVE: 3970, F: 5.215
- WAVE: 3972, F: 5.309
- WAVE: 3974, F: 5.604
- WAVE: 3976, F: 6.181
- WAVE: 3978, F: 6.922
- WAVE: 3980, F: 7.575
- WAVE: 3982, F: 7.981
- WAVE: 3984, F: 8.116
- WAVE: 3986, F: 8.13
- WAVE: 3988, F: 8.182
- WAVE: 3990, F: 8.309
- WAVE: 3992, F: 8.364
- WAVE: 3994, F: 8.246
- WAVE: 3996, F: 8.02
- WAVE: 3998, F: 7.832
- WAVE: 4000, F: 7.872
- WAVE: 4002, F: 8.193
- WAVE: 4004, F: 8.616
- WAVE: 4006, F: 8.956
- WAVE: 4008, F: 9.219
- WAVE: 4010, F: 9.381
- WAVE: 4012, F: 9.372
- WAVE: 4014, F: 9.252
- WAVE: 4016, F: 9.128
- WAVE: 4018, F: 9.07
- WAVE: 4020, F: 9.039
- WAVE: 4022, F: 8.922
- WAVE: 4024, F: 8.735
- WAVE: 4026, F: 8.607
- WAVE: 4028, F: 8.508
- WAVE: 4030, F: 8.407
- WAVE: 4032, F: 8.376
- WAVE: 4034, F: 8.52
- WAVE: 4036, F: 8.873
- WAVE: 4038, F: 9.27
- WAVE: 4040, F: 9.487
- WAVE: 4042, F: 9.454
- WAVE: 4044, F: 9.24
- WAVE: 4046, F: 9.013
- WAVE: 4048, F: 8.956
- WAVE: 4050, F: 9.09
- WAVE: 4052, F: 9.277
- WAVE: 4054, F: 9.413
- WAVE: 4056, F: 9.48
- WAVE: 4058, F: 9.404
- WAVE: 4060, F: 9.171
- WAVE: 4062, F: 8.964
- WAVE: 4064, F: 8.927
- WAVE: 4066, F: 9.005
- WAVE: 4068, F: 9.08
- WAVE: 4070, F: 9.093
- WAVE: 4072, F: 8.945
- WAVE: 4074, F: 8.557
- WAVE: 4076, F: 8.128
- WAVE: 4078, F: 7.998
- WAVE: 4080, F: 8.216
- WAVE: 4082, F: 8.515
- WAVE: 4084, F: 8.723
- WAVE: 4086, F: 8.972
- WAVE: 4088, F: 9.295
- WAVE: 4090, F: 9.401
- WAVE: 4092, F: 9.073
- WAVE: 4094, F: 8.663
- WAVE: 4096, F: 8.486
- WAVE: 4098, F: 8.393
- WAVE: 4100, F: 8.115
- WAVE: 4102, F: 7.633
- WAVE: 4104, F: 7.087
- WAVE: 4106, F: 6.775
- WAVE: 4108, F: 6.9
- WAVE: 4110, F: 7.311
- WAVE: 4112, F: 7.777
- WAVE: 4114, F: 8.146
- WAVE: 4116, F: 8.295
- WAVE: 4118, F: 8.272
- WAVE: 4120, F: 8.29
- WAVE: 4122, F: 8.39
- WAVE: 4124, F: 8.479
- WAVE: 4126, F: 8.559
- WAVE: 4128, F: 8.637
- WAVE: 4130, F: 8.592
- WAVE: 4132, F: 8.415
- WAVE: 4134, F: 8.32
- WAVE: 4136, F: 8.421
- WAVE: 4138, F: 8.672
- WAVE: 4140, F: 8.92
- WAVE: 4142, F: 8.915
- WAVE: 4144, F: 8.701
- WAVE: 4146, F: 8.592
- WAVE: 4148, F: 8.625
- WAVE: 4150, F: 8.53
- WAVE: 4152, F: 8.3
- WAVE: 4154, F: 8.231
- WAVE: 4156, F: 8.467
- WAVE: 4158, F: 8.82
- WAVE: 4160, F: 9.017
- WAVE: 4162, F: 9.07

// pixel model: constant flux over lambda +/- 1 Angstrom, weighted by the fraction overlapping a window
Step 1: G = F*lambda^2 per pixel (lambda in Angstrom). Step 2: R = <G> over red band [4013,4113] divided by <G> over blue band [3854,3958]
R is 1.3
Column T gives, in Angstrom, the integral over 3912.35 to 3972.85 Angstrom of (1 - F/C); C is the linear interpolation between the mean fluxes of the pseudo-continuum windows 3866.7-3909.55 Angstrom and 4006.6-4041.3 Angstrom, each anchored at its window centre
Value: 7.3 Angstrom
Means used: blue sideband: 7.17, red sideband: 8.96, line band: 6.92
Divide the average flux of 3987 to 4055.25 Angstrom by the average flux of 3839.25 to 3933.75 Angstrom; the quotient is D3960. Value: 1.2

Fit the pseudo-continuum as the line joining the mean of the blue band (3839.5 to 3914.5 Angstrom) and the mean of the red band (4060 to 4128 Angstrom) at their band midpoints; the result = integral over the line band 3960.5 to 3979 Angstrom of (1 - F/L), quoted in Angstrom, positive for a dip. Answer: 4.9 Angstrom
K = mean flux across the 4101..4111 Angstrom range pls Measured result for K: 7.14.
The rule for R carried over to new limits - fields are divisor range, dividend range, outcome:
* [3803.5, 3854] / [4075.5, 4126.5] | 1.42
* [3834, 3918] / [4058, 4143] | 1.31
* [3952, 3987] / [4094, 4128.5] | 1.31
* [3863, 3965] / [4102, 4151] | 1.27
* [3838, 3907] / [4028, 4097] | 1.37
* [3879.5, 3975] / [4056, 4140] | 1.32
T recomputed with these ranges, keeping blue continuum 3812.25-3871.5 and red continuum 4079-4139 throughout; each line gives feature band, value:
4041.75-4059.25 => -2.80 Angstrom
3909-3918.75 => -1.90 Angstrom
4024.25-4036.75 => -1.10 Angstrom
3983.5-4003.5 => -1.26 Angstrom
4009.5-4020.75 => -2.07 Angstrom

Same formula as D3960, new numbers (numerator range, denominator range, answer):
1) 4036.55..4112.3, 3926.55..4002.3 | 1.25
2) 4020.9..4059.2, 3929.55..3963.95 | 1.31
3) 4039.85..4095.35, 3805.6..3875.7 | 1.30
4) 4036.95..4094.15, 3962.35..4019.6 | 1.17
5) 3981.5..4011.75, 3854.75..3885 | 1.13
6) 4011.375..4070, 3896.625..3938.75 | 1.24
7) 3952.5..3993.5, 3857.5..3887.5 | 0.92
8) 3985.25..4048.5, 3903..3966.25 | 1.21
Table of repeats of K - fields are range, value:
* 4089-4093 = 9.24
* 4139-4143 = 8.92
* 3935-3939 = 6.06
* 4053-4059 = 9.43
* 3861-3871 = 7.57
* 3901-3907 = 7.32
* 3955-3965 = 6.38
